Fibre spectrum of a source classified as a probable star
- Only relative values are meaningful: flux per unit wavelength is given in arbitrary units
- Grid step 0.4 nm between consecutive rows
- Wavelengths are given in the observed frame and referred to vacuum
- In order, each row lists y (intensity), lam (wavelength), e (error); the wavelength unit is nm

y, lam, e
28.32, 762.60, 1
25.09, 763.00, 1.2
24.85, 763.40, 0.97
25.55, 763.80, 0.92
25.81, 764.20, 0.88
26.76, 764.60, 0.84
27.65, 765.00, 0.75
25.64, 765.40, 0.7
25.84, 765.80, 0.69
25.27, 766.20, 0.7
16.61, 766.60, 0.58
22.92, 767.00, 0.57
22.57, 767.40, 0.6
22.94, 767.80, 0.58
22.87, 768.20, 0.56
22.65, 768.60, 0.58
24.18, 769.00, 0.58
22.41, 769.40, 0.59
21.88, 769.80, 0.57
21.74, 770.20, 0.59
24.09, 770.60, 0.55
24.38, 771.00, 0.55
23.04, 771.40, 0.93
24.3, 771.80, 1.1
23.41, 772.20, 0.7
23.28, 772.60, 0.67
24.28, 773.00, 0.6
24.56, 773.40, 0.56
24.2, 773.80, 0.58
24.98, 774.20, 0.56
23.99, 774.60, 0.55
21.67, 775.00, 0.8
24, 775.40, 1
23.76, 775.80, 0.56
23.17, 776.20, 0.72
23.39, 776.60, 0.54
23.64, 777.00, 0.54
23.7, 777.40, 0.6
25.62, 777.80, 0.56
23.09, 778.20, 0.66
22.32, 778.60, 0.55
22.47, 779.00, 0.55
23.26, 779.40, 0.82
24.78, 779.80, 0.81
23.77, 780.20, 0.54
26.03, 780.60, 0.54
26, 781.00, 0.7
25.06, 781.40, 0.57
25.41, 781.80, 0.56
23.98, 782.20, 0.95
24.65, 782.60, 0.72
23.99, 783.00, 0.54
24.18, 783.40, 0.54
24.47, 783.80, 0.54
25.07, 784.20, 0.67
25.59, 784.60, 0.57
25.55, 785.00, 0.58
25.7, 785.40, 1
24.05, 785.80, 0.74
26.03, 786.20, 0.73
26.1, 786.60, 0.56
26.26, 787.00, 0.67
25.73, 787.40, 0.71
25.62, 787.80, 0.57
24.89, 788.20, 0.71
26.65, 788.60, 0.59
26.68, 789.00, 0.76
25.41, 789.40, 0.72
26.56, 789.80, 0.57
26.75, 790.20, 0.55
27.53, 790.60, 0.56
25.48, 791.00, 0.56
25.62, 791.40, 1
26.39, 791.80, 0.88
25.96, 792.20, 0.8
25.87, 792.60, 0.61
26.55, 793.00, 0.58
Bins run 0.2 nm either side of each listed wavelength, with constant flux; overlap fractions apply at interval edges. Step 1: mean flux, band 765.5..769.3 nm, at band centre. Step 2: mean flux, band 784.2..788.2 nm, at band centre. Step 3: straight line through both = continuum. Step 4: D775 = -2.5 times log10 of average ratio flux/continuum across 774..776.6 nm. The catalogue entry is 0.02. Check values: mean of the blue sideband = 22.9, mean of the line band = 23.6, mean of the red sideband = 25.6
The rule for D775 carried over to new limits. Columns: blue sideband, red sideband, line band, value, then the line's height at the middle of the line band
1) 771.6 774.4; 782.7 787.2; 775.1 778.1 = 0.030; 24.5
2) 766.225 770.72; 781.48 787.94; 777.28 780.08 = 0.022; 24.1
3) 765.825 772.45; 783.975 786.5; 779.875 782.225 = -0.017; 24.7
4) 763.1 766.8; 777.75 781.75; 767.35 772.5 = 0.070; 24.7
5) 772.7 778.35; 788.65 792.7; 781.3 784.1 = 0.020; 25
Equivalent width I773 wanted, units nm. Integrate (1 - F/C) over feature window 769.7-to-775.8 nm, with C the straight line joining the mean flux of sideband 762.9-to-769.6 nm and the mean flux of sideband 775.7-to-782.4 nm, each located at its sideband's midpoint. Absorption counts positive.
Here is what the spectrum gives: 0.12 nm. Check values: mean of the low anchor 24.1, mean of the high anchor 24.1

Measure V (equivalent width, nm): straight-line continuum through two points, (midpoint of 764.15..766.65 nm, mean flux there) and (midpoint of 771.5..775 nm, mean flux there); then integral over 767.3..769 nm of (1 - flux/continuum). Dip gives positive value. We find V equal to 0.126 nm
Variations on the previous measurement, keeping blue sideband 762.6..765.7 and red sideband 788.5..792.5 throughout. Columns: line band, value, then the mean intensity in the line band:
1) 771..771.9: 0.08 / 23.8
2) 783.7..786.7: 0.10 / 25.3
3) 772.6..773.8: 0.09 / 24.2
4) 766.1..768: 0.31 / 21.9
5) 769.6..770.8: 0.16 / 22.6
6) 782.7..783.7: 0.08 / 24.2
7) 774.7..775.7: 0.12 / 23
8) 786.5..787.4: 0.01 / 26.1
